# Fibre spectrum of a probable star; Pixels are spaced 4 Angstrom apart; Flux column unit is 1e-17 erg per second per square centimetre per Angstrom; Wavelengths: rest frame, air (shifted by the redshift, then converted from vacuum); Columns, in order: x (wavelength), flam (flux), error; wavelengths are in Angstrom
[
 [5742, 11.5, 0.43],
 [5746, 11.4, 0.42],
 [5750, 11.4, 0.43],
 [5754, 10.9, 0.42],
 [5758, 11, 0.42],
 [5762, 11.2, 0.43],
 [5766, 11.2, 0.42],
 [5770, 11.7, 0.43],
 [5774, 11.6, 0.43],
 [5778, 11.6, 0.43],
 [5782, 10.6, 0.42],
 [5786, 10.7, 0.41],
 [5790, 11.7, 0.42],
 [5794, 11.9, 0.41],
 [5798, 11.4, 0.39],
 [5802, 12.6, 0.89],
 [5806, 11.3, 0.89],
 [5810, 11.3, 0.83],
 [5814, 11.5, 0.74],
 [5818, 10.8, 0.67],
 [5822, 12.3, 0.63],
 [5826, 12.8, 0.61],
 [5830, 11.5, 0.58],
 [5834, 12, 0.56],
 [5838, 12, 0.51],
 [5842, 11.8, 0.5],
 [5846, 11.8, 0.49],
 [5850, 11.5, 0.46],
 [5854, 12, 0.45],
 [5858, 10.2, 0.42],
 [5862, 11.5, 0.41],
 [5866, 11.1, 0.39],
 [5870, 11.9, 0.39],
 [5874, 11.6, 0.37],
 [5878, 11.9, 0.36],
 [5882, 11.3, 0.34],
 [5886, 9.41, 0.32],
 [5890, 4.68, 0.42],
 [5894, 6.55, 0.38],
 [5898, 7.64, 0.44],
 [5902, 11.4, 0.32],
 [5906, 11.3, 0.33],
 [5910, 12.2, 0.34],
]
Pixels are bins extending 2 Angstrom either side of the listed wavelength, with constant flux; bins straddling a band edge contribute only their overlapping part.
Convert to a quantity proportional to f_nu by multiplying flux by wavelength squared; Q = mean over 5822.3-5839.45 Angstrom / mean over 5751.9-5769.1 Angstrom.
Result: 1.1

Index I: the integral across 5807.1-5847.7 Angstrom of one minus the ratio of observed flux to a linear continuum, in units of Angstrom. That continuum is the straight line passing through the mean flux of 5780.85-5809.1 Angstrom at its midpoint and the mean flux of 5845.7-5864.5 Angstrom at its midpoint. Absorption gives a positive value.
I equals -1.3 Angstrom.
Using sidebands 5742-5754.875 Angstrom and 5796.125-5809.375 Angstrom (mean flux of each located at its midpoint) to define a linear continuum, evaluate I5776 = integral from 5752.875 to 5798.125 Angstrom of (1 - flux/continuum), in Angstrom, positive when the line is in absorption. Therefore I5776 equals 0.9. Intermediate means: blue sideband 11.3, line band 11.3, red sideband 11.7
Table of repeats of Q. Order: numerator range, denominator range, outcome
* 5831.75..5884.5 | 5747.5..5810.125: 1.04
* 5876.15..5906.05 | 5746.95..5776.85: 0.84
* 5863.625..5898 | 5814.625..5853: 0.83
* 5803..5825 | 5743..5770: 1.05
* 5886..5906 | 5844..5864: 0.72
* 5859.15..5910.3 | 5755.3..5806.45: 0.92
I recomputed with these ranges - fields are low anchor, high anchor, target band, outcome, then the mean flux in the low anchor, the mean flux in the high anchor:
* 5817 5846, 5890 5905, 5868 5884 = -3.9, 11.9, 8.2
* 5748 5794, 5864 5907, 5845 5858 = -1.6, 11.3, 9.86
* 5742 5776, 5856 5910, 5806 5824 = -1.1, 11.3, 10.1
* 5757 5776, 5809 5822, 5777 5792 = 0.3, 11.4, 11.4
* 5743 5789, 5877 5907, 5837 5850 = -2.5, 11.2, 9.12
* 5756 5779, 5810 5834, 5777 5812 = 0.3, 11.4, 11.8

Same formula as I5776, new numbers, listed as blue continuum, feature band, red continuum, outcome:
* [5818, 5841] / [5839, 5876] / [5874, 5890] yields -1.6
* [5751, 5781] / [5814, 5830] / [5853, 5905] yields -1.7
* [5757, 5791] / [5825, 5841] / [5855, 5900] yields -2.4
